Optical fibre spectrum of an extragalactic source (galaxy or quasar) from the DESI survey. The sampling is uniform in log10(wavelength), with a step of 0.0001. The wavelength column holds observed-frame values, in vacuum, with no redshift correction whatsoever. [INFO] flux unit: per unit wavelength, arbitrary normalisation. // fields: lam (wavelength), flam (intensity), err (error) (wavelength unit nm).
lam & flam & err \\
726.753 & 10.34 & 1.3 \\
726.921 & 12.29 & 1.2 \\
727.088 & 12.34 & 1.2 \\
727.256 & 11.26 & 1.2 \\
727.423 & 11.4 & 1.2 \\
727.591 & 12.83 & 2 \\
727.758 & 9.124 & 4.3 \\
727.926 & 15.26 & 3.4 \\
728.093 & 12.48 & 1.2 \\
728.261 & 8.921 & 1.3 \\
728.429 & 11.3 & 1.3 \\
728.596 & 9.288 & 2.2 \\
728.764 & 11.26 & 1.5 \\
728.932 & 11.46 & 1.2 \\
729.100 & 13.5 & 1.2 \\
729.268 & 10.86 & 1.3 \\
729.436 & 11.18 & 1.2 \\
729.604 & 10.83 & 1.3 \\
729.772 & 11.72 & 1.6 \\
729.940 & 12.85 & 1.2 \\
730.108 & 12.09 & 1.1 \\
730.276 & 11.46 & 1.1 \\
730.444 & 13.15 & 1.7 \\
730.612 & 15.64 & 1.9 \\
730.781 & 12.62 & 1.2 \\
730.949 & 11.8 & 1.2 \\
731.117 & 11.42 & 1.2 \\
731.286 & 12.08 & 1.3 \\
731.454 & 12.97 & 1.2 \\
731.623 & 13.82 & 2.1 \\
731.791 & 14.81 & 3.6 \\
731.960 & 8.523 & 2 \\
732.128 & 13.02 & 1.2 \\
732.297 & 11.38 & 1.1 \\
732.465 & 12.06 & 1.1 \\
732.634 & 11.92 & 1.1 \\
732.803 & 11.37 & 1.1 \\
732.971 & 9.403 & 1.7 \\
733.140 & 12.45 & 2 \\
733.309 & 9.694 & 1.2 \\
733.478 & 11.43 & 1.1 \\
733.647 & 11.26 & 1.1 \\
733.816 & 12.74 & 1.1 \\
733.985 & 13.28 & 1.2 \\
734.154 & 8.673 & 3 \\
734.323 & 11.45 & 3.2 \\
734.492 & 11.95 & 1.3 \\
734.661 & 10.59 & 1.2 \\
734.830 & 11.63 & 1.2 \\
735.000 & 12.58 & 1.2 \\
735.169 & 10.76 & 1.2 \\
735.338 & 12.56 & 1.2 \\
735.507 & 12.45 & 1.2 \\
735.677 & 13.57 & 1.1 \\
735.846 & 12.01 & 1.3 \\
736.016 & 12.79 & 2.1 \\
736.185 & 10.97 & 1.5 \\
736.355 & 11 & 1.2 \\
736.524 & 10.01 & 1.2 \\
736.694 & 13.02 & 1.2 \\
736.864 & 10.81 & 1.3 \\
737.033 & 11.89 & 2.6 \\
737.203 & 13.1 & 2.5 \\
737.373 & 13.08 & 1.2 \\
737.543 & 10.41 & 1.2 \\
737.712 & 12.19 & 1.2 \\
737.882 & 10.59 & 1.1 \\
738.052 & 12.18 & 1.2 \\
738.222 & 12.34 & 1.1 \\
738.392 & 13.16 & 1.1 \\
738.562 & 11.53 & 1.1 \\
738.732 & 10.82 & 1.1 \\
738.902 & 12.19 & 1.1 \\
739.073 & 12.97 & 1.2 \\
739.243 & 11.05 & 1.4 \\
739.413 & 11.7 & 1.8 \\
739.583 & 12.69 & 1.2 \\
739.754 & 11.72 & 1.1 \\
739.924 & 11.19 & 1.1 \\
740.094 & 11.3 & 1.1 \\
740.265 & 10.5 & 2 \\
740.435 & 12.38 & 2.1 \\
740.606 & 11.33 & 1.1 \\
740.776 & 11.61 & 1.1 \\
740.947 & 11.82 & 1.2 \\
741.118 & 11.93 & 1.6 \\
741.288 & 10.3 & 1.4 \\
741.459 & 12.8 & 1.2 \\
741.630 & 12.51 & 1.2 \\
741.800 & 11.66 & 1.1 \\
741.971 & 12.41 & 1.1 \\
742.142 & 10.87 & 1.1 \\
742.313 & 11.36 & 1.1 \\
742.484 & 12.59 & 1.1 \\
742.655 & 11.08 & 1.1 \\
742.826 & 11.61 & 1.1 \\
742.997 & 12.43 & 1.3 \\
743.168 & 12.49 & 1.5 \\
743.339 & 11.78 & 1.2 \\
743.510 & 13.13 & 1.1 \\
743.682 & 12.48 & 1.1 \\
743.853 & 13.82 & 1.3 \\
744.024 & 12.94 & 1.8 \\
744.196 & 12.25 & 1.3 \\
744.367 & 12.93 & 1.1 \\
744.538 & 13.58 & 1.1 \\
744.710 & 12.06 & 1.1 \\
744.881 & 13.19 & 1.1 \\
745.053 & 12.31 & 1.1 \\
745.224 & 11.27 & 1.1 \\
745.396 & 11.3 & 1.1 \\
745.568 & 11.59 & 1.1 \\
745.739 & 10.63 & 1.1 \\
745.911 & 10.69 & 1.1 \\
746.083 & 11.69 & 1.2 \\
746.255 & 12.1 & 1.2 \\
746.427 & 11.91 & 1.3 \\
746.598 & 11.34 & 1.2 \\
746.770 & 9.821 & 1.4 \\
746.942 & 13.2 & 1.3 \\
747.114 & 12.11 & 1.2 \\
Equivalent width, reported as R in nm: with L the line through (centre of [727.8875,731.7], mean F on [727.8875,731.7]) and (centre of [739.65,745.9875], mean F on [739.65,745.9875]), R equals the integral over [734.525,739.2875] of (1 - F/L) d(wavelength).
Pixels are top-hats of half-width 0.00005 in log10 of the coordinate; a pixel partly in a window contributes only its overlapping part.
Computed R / 0.046 nm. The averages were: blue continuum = 12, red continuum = 11.9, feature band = 11.9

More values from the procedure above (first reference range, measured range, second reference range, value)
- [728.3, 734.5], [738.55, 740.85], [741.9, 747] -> 0.06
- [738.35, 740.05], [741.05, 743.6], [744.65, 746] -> -0.04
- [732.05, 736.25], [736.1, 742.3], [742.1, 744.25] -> 0.14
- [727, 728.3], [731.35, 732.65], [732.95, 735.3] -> -0.09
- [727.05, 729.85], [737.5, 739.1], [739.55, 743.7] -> -0.01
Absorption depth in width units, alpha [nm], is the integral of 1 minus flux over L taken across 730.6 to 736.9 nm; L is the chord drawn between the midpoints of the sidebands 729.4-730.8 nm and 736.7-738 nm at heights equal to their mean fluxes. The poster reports 0.16 nm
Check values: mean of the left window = 12.4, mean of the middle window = 11.8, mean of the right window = 11.8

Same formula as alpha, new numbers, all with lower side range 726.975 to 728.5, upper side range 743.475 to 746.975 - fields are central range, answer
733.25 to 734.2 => 0.04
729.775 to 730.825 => -0.10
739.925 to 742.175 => 0.06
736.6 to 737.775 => -0.02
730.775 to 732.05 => -0.05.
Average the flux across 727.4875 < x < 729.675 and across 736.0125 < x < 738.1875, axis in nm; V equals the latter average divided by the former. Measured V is 1.0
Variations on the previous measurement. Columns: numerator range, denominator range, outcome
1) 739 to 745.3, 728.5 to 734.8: 1.02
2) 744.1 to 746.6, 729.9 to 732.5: 0.96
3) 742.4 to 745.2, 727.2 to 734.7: 1.06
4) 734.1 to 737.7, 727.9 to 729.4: 1.02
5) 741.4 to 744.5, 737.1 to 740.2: 1.03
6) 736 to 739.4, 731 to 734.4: 1.01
